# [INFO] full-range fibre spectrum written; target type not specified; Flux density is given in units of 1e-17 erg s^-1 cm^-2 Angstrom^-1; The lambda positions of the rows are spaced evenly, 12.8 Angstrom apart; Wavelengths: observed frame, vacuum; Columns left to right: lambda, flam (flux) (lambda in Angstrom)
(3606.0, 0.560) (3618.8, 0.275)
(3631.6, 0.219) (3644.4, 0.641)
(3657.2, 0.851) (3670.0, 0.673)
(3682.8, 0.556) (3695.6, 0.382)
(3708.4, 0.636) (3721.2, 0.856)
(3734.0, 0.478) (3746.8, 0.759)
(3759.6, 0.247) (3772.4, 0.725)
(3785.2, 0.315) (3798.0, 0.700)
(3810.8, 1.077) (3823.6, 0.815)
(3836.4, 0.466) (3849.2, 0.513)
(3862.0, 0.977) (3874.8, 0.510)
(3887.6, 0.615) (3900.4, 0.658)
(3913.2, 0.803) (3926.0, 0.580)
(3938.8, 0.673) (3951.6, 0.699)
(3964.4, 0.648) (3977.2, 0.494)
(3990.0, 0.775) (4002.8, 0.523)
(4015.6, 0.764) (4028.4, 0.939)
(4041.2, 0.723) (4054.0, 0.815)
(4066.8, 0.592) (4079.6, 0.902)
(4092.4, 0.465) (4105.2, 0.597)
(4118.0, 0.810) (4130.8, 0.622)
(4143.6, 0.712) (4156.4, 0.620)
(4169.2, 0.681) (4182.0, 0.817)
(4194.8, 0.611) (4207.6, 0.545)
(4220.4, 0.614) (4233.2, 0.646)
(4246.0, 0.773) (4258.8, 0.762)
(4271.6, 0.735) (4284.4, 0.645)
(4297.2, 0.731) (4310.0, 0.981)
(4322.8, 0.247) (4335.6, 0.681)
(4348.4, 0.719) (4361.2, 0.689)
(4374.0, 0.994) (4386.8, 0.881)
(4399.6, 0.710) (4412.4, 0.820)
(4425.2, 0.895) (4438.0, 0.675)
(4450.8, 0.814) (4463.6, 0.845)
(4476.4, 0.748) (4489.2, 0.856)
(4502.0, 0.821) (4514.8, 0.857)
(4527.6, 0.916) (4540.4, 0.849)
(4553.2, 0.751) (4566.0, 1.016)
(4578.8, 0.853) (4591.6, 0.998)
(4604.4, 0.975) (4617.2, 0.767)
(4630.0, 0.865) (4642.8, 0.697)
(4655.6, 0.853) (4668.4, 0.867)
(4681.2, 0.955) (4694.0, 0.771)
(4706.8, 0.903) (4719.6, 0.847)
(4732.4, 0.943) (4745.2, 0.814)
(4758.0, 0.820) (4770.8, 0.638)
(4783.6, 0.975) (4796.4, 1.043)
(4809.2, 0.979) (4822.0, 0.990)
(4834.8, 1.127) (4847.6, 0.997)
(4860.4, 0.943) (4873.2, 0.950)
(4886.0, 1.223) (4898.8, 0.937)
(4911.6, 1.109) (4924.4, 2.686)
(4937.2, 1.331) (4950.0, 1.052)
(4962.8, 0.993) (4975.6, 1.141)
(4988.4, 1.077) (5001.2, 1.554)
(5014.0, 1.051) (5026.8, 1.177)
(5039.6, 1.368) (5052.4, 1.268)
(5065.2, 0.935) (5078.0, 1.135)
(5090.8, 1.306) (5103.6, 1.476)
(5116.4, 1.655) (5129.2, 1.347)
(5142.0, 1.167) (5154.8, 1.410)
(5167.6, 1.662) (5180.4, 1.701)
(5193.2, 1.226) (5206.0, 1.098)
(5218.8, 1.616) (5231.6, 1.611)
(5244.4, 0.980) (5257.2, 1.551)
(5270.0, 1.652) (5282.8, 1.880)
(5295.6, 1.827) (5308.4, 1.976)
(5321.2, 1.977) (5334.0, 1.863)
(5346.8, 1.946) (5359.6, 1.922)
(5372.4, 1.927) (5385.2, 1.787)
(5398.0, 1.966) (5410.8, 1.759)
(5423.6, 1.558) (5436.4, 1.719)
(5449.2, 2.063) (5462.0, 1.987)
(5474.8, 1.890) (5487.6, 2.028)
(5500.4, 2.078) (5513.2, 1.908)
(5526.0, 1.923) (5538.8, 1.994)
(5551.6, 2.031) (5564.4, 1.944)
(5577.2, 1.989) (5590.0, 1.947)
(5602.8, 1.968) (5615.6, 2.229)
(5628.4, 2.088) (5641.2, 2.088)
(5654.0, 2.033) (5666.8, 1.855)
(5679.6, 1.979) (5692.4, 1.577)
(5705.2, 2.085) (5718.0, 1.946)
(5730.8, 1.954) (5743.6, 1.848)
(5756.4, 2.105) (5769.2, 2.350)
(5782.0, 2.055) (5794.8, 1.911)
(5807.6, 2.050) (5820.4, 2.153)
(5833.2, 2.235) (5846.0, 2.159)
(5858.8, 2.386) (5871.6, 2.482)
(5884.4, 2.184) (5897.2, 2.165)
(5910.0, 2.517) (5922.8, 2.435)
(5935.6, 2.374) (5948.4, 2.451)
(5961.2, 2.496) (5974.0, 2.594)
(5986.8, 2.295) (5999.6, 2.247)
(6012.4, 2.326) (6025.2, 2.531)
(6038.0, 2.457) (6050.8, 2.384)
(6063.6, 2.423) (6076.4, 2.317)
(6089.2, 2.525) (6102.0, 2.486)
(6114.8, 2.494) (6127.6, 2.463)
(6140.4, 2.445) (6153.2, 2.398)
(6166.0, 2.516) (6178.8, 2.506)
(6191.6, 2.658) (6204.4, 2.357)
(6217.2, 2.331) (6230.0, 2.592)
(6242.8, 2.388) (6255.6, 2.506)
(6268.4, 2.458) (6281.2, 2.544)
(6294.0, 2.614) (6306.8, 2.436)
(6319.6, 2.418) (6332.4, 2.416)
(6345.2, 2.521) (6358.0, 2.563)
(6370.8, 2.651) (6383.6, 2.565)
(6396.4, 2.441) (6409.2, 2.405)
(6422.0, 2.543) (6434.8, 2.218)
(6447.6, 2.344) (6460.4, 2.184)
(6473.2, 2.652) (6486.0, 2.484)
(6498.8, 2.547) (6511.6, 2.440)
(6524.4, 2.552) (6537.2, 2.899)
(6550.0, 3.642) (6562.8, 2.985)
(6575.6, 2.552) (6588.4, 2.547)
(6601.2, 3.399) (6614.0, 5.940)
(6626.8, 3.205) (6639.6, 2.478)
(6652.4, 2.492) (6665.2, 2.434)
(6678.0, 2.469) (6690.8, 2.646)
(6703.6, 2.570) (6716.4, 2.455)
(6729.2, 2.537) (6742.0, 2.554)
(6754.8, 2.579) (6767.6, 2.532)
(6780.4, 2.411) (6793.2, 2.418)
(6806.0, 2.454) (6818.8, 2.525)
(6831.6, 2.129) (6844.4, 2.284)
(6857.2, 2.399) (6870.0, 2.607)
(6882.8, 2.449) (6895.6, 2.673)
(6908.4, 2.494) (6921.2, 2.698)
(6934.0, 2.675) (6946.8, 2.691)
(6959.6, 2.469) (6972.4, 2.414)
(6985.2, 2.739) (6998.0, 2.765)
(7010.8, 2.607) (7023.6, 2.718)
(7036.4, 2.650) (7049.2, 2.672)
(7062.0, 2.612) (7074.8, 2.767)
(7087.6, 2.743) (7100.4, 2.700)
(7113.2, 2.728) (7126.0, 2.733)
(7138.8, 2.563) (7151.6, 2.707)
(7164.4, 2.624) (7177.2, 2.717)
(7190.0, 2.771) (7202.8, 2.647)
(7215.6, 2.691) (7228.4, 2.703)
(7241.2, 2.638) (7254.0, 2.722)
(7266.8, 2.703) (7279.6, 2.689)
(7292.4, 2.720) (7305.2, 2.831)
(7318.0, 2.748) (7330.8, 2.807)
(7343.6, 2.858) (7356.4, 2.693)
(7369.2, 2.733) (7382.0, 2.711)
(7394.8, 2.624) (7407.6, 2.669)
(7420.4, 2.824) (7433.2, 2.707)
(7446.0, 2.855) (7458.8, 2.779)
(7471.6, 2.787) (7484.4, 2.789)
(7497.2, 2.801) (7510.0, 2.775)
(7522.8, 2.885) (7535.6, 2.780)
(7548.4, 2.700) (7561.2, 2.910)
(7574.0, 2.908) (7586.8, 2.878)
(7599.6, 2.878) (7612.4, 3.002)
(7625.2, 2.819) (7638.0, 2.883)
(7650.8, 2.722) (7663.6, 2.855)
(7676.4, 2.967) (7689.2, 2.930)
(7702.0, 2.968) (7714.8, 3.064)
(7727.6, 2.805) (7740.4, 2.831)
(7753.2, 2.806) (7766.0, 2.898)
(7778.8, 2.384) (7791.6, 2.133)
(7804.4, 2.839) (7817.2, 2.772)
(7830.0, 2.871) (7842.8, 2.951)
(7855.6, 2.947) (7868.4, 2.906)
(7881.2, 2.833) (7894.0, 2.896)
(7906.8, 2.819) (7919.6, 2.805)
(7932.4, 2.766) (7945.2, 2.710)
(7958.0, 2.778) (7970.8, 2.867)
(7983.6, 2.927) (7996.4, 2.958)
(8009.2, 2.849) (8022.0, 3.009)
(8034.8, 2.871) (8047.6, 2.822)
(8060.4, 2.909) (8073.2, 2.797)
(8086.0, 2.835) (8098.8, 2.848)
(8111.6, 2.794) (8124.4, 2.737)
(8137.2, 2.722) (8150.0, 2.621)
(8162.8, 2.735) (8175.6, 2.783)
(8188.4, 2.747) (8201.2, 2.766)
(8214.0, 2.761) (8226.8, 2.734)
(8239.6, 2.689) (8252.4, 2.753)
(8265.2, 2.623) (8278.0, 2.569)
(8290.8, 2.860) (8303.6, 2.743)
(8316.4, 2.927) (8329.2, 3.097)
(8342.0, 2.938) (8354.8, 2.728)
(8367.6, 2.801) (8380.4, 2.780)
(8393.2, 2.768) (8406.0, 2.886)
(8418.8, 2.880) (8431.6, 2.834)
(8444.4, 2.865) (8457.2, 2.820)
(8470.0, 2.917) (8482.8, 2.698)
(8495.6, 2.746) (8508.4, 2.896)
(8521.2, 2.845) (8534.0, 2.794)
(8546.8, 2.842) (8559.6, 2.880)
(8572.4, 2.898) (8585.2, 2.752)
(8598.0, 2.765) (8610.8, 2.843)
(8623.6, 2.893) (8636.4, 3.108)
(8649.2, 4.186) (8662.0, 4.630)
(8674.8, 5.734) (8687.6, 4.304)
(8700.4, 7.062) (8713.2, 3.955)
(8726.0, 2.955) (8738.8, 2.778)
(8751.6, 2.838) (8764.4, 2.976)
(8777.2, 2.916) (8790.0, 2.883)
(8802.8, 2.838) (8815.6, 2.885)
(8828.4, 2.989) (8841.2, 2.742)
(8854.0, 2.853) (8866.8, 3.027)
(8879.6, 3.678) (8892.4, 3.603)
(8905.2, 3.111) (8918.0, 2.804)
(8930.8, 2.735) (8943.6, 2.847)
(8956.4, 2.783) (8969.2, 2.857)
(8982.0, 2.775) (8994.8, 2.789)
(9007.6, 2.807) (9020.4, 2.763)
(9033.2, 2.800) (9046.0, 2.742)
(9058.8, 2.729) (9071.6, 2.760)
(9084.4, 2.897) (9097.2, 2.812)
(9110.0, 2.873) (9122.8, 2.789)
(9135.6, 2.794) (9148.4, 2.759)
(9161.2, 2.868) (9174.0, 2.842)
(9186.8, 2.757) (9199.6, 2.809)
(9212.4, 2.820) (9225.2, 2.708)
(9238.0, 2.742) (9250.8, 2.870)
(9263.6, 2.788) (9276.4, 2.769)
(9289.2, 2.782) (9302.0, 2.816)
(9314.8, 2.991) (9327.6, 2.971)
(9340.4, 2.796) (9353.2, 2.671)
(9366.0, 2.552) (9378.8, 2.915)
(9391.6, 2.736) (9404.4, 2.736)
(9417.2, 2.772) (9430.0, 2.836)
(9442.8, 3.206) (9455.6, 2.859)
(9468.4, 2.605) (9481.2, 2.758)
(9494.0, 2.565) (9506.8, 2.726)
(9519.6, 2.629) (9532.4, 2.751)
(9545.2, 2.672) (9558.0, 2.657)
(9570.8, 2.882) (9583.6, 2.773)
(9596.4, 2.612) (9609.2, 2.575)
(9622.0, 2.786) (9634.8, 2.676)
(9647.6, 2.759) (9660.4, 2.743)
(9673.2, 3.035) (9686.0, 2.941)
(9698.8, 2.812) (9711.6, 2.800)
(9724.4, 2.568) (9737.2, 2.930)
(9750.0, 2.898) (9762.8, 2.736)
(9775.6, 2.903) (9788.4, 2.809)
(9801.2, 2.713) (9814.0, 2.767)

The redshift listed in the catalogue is 0.321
